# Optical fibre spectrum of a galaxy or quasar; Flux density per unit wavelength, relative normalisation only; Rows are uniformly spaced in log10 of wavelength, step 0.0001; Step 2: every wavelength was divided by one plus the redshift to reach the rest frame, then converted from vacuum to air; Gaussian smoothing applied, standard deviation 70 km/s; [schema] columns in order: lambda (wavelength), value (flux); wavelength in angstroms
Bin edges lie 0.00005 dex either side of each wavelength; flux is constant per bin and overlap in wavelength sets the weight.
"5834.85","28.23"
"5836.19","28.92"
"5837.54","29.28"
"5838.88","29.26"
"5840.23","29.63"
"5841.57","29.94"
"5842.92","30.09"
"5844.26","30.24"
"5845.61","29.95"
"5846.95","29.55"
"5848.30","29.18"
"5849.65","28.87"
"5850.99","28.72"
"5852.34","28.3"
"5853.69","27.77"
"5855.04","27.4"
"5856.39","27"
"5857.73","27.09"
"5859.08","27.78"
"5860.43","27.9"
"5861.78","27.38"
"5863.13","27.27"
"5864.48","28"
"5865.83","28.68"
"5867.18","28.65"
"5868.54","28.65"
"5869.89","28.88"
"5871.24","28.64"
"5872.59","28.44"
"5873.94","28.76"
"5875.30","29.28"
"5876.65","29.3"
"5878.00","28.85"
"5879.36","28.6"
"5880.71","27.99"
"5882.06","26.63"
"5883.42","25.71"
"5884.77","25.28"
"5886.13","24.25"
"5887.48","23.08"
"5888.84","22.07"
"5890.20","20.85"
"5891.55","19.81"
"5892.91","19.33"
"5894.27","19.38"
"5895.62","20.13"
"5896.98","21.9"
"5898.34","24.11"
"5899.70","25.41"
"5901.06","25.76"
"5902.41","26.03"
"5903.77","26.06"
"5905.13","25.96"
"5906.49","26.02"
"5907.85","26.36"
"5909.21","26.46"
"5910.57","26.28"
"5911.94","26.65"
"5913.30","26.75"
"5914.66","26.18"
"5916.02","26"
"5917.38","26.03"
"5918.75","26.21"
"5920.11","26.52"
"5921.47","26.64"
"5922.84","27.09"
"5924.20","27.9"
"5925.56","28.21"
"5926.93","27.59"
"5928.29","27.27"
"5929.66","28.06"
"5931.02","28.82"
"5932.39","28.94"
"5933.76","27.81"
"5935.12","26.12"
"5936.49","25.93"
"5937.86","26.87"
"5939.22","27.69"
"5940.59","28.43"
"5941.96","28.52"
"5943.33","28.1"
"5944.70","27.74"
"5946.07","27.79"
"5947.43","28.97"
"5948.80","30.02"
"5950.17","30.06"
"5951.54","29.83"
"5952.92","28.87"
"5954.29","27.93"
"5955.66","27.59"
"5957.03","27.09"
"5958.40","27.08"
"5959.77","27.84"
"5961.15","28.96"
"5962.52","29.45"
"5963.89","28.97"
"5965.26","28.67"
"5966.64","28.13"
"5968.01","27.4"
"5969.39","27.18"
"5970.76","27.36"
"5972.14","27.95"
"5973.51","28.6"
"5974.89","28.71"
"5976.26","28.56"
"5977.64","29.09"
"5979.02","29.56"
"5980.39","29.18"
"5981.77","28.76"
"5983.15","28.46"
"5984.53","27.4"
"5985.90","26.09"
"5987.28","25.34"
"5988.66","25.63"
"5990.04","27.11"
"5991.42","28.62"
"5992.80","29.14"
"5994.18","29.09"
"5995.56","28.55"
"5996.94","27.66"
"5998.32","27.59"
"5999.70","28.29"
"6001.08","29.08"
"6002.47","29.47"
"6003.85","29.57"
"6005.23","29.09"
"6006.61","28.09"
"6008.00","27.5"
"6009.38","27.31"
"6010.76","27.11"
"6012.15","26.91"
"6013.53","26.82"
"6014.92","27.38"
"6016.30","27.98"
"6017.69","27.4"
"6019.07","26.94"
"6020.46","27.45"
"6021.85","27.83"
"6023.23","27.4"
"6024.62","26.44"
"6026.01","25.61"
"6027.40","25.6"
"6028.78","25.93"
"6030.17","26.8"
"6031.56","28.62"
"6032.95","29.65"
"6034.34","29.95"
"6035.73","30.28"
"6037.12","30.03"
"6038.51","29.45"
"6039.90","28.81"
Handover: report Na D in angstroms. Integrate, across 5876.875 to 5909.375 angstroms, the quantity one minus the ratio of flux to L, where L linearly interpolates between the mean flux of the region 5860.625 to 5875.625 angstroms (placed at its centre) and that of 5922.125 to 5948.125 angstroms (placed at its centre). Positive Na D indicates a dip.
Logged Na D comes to 4.27 angstroms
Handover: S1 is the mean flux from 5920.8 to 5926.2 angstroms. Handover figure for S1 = 27.5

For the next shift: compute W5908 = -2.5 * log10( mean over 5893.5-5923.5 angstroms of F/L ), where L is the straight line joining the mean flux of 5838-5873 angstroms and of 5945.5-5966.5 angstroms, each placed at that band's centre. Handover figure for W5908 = 0.13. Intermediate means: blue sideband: 28.6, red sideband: 28.6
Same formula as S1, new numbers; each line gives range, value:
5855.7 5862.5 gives 27.4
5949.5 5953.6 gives 29.5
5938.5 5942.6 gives 28.2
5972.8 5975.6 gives 28.7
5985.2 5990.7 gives 26.1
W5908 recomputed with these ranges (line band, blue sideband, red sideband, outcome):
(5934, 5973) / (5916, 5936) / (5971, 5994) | -0.02 mag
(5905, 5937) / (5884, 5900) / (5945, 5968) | -0.08 mag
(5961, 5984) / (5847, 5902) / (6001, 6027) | -0.05 mag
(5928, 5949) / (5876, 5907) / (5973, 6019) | -0.07 mag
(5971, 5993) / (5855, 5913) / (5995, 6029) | -0.03 mag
